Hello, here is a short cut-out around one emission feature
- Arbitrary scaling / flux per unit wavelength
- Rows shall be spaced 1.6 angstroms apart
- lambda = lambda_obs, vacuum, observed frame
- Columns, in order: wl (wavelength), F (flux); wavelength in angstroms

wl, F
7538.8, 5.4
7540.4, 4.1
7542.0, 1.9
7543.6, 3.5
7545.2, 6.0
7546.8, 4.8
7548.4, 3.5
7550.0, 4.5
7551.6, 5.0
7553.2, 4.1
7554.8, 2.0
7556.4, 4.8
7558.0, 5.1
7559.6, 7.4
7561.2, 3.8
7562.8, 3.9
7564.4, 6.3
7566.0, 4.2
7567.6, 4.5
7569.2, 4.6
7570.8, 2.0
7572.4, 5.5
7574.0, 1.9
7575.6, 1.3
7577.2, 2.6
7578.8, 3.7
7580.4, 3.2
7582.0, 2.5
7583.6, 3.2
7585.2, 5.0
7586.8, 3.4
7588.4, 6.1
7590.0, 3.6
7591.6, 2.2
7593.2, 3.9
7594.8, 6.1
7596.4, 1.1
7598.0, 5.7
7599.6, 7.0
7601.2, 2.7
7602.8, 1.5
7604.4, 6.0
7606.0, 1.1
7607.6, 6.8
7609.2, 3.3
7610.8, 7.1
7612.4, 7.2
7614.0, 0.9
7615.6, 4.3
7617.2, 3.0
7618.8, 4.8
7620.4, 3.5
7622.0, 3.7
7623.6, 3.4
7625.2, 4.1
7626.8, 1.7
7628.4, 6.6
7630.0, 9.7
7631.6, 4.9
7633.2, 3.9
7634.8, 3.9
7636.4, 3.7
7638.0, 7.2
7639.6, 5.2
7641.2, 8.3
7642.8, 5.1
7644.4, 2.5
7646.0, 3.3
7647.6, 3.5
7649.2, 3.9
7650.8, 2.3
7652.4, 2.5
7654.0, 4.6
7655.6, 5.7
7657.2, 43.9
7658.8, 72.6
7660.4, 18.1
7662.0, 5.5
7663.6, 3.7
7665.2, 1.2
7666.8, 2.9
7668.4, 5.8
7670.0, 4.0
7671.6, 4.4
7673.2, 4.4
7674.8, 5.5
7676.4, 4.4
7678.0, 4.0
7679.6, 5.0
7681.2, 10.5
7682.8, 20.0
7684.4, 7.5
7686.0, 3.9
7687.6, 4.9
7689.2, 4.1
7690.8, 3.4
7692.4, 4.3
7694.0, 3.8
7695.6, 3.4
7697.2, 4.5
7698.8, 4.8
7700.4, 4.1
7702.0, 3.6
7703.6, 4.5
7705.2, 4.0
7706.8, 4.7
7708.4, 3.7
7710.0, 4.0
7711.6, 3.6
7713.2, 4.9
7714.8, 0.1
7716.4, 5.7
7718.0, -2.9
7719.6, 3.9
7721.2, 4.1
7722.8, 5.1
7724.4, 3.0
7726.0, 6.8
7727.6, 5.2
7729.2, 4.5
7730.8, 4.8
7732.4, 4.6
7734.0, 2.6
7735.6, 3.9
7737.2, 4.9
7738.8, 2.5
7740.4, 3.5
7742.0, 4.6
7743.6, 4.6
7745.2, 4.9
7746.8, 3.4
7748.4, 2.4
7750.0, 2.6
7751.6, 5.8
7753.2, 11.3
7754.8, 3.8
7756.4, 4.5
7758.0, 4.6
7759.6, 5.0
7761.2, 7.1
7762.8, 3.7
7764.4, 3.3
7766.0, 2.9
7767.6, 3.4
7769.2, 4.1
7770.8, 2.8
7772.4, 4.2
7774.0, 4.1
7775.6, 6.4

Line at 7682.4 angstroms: [N II]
